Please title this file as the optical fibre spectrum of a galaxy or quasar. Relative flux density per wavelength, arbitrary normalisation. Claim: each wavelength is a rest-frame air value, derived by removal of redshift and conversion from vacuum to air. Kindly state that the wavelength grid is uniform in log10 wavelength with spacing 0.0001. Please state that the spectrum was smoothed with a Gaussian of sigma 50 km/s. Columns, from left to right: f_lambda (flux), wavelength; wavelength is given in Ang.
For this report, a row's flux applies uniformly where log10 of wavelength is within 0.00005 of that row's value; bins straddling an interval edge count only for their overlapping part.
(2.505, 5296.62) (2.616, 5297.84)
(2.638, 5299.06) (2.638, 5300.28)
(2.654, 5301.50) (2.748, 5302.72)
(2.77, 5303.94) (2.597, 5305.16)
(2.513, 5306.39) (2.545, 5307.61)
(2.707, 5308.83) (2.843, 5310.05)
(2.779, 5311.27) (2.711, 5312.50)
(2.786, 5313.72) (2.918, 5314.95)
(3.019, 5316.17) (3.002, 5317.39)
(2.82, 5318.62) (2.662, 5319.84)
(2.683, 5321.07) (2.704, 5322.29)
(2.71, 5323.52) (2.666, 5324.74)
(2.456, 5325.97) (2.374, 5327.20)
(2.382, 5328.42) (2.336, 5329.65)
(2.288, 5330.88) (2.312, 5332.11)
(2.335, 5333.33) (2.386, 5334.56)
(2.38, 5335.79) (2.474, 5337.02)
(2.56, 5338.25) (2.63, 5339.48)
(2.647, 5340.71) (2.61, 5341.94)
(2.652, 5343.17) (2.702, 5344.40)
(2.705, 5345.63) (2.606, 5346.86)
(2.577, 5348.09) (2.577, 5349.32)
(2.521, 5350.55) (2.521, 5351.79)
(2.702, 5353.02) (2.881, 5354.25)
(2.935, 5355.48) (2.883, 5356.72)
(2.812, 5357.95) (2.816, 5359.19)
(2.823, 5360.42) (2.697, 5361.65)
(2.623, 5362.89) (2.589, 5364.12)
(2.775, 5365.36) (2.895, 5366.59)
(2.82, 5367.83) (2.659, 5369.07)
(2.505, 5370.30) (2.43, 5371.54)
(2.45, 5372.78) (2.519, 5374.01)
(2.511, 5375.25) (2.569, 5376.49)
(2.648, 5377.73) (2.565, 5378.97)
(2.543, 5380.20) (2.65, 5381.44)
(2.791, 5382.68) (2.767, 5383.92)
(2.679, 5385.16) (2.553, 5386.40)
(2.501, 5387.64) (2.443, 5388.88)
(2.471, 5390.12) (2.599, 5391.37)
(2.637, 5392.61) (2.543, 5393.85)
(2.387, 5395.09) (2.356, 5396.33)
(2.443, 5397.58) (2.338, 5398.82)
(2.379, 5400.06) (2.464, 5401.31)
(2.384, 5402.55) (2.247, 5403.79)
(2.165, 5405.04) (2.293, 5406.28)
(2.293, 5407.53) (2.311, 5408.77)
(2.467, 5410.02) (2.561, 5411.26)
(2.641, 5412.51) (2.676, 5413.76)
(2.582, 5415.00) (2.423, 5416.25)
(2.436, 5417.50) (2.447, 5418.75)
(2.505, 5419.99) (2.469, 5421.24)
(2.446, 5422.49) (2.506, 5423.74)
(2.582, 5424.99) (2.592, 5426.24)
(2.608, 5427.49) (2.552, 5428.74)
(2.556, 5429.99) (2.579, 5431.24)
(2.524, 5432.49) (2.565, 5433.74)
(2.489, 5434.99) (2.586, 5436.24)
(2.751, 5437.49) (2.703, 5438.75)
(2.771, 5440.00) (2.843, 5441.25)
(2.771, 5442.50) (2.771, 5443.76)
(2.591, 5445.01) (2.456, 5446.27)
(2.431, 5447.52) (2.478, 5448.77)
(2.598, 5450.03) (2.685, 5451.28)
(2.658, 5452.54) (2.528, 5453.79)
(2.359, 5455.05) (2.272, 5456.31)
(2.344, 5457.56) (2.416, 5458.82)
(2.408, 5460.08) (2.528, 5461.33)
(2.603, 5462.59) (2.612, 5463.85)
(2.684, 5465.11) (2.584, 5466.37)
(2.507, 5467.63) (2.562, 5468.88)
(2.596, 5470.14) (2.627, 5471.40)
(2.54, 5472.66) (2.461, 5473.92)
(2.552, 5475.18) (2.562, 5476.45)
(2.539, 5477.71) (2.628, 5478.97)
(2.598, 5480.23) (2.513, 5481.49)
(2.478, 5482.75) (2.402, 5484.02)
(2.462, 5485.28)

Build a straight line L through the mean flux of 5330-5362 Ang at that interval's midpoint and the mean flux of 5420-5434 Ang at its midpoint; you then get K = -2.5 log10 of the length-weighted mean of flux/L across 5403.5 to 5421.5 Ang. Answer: 0.051 mag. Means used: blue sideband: 2.61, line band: 2.44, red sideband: 2.54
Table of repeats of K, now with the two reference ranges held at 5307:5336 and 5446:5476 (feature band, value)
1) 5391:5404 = 0.056 mag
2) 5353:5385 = -0.041 mag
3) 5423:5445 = -0.038 mag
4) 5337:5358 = -0.027 mag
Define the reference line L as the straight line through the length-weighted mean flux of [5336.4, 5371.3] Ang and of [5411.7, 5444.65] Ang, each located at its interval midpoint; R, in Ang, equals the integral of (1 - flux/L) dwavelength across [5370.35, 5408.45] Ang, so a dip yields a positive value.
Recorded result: 2.2 Ang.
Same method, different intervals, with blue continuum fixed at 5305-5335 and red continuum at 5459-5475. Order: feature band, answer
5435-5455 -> -0.5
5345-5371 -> -1.0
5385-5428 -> 1.9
